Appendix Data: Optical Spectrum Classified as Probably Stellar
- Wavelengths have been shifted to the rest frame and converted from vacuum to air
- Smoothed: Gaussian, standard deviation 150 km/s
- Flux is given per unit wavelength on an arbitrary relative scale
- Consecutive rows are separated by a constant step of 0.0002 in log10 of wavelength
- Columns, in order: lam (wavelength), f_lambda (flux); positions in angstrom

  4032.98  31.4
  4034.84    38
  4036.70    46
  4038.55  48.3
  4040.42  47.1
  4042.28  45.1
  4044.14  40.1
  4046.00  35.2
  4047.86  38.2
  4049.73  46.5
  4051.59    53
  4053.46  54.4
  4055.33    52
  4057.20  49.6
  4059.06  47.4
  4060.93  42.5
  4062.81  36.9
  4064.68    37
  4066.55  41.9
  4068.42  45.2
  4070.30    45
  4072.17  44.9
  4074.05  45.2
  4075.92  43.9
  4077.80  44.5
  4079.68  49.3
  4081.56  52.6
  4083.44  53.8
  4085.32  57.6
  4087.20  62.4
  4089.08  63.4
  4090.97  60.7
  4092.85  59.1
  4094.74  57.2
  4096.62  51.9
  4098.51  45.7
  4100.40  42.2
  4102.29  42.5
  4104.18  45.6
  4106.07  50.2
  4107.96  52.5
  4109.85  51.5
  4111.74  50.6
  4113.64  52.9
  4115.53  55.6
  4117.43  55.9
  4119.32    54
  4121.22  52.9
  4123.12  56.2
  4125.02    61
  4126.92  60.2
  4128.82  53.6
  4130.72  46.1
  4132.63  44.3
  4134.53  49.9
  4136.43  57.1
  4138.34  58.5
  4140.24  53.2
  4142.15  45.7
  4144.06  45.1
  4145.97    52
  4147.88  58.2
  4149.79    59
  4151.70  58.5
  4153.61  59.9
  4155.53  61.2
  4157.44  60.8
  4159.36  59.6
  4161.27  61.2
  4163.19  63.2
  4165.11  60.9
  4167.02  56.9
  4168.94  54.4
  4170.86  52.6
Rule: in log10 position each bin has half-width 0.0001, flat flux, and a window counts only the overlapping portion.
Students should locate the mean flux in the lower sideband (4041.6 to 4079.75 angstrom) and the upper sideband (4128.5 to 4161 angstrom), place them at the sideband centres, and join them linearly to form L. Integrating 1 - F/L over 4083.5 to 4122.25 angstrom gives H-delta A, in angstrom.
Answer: -3.0 angstrom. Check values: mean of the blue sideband 44.6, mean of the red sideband 54.4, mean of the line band 53.2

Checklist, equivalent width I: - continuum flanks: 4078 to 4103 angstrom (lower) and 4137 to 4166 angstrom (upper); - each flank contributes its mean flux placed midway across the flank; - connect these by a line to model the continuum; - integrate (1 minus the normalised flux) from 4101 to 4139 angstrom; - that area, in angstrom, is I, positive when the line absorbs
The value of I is 2.0 angstrom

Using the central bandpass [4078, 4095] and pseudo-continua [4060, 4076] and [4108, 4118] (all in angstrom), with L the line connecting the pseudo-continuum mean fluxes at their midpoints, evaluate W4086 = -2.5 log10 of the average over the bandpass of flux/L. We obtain -0.21 mag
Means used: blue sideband 42.4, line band 56.8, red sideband 53.1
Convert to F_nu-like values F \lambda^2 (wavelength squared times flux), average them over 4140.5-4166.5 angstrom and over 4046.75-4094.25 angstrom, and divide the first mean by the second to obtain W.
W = 1.21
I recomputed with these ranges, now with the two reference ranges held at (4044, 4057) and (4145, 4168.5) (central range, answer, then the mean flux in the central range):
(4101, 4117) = 0.95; 50.2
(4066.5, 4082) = 1.03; 45.8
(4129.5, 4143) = 1.40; 50.8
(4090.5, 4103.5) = 0.24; 50.9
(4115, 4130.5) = -0.20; 55.7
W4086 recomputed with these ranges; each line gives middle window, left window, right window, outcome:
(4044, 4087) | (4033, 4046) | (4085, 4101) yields 0.06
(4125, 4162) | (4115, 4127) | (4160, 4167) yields 0.07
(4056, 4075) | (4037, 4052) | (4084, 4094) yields 0.18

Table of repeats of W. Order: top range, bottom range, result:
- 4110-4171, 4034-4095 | 1.20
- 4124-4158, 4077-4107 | 1.07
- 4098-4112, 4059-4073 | 1.15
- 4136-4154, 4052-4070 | 1.25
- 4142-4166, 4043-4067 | 1.37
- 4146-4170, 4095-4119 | 1.21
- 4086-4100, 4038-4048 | 1.37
